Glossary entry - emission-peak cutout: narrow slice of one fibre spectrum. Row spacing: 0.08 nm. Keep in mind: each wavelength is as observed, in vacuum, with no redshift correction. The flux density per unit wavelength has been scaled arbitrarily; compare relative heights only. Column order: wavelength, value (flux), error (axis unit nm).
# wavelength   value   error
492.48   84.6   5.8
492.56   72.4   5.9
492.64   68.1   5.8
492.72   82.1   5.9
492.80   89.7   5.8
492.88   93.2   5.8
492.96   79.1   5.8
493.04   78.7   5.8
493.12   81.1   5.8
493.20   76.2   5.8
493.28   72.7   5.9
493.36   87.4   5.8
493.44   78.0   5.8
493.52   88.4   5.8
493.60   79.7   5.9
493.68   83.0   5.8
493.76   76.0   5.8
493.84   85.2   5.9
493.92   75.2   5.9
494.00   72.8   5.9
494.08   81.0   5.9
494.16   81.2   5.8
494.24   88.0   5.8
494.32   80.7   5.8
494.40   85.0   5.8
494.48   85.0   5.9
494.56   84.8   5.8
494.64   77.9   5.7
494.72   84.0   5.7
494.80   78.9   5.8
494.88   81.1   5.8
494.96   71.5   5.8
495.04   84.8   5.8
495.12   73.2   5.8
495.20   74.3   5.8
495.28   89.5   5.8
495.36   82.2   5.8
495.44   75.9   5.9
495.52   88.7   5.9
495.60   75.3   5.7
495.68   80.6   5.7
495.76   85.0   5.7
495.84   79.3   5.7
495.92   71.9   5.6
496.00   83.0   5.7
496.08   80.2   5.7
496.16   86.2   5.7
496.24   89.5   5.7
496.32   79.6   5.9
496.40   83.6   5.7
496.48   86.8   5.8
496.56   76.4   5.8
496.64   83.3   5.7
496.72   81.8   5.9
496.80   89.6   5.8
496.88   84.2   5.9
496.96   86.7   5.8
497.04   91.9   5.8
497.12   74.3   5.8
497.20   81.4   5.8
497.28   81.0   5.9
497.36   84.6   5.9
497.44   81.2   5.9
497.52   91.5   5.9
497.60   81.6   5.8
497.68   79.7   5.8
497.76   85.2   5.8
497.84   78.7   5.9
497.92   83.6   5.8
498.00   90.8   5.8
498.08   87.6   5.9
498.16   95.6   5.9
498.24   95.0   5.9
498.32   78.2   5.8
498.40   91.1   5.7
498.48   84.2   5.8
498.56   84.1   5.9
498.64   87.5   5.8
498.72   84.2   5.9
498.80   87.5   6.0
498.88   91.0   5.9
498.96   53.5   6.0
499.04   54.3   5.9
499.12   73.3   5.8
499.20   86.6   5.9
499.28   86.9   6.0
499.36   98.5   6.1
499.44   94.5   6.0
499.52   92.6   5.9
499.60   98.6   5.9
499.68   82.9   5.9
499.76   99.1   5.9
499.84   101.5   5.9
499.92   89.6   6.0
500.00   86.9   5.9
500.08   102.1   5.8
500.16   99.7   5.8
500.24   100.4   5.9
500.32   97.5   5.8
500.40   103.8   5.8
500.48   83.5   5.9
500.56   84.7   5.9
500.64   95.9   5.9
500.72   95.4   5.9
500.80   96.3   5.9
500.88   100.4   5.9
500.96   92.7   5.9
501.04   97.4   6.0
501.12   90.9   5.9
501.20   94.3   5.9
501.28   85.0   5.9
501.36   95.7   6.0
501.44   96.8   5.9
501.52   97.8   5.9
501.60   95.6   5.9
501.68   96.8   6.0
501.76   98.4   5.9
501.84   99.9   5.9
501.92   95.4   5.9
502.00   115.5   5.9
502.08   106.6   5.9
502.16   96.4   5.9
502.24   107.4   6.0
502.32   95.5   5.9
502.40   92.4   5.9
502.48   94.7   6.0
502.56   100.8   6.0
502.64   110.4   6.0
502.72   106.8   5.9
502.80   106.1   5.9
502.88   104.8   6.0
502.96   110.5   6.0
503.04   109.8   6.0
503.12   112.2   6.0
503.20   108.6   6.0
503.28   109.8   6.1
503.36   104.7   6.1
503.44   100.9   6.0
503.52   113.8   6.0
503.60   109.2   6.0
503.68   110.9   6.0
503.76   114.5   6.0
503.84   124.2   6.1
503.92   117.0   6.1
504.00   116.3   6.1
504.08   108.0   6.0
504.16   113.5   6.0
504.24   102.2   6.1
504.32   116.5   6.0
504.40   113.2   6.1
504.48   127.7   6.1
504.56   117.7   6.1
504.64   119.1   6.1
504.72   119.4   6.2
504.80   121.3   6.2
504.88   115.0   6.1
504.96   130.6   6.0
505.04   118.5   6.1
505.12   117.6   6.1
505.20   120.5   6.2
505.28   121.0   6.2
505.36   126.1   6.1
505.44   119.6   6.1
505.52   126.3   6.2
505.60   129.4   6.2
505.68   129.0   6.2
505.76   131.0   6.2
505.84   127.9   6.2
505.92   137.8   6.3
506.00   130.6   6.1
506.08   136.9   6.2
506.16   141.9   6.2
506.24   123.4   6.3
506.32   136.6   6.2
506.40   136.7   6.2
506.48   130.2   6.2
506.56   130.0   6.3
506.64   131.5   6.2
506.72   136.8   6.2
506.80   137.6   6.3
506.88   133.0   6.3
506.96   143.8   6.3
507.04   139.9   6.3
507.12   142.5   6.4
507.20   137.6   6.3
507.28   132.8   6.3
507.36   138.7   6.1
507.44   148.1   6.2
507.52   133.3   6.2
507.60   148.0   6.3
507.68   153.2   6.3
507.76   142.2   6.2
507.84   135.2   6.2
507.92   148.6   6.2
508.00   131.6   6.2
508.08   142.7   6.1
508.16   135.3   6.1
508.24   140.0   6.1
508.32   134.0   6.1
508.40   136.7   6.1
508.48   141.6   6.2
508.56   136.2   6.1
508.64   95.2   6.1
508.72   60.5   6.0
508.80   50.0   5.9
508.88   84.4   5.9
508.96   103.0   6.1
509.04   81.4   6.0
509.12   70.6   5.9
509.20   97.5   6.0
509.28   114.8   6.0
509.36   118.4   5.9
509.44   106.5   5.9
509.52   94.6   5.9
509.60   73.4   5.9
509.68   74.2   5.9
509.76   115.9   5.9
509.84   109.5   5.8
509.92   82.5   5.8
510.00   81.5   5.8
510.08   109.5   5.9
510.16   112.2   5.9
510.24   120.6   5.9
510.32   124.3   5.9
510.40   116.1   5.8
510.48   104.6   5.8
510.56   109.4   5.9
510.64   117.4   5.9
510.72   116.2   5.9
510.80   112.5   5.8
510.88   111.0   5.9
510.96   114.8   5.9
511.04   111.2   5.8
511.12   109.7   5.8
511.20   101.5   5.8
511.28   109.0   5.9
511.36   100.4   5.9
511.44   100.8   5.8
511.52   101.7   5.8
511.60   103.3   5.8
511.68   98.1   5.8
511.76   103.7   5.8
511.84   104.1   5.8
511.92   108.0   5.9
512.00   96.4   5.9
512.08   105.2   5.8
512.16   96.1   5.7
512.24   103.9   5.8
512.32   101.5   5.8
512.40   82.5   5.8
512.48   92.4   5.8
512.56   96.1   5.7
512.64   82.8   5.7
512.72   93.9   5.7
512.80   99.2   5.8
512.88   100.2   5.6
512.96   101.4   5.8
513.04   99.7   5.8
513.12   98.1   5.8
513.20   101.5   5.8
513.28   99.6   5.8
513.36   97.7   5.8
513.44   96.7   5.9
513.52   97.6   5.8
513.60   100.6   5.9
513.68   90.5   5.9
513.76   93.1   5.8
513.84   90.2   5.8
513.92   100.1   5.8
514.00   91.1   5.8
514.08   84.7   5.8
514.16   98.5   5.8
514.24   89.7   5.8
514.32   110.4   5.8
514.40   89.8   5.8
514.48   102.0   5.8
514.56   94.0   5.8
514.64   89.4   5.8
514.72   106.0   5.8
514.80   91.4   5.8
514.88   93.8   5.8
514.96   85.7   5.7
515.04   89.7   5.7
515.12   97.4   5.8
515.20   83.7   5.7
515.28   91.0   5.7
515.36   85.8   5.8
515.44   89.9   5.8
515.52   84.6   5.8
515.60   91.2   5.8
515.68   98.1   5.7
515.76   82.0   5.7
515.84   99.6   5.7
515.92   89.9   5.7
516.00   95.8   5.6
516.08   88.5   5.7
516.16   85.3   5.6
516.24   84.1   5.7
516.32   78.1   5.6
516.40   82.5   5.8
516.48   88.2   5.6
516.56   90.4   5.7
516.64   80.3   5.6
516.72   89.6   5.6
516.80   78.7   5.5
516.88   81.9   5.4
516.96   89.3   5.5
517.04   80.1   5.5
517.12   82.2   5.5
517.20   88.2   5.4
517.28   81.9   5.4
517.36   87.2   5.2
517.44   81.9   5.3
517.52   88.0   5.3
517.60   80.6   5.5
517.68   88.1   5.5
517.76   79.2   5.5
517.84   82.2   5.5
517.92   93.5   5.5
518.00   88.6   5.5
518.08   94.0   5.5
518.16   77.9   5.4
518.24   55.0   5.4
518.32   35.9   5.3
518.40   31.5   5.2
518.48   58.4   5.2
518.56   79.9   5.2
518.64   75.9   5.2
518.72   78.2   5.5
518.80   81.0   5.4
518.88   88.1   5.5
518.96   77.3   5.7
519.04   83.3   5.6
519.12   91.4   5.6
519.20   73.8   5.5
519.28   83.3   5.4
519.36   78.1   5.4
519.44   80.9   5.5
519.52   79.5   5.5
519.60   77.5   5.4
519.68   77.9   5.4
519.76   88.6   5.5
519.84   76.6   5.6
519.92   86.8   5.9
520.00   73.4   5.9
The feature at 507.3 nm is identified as C IV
